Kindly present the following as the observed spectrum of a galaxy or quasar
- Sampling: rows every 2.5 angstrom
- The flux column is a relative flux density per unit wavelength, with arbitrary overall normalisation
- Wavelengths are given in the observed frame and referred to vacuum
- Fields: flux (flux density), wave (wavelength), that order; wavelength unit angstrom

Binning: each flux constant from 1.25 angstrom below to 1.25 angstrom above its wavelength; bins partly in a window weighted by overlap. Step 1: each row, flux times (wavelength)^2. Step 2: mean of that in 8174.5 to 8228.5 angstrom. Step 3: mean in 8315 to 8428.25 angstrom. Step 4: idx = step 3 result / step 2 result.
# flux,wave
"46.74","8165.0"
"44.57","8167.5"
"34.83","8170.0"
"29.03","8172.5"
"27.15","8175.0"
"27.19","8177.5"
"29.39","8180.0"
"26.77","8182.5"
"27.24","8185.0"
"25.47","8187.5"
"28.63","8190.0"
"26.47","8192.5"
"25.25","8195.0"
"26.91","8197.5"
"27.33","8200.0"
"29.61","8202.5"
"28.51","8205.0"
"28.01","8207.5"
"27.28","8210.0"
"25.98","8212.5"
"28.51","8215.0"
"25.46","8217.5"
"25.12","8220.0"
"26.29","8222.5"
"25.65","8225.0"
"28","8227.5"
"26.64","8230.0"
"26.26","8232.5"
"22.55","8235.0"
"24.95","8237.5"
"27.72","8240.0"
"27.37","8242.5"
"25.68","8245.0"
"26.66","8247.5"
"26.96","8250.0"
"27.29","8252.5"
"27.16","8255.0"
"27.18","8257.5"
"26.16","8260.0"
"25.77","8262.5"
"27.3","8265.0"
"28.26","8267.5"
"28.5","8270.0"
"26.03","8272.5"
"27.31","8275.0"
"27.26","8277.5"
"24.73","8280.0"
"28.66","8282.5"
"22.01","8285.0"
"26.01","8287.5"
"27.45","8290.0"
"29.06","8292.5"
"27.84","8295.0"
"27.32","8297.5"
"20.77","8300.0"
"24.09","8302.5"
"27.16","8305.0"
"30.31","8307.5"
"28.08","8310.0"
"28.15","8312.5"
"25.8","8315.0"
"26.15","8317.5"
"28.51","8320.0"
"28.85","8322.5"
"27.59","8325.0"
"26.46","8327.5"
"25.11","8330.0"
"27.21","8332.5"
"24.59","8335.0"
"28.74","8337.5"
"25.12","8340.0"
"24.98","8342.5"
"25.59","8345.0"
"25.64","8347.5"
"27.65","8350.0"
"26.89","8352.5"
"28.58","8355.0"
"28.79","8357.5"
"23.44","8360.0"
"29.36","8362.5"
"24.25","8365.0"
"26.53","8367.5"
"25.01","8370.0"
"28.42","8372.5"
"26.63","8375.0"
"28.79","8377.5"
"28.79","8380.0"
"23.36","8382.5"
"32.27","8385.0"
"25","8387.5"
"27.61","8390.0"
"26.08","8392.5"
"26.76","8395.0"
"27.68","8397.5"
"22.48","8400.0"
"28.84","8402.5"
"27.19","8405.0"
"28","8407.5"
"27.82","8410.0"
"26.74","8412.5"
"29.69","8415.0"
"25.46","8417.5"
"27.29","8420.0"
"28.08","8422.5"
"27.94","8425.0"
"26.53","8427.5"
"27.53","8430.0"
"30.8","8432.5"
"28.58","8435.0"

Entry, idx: 1.04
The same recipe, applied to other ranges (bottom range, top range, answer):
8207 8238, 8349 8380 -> 1.07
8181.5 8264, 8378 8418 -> 1.06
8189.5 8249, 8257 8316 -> 1.02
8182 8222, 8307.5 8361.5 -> 1.03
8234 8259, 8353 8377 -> 1.05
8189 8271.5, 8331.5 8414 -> 1.03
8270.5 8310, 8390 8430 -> 1.05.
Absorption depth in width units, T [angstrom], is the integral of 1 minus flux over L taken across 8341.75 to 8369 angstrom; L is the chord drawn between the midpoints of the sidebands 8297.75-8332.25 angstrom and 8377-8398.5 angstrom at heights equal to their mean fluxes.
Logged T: 0.5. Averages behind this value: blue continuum 26.7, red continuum 27.3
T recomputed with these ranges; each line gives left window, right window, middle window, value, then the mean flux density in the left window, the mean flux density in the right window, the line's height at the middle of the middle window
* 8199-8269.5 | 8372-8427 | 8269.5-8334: 0.6 angstrom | 26.8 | 27.3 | 27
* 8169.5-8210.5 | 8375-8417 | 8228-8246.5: 1.2 angstrom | 27.8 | 27.3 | 27.7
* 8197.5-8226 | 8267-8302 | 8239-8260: -0.2 angstrom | 27.1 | 26.4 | 26.7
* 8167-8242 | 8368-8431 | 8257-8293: 0.9 angstrom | 27.6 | 27.2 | 27.4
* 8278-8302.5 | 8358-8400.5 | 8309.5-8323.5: -0.7 angstrom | 25.9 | 26.7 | 26.2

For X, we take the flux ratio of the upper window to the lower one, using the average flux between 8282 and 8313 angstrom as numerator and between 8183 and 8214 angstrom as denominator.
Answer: 0.98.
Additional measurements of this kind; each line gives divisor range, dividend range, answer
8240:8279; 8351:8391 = 1.00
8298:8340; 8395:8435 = 1.03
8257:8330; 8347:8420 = 1.01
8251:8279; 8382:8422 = 1.00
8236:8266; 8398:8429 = 1.02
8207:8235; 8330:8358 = 1.01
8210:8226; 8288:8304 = 0.99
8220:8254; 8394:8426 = 1.04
